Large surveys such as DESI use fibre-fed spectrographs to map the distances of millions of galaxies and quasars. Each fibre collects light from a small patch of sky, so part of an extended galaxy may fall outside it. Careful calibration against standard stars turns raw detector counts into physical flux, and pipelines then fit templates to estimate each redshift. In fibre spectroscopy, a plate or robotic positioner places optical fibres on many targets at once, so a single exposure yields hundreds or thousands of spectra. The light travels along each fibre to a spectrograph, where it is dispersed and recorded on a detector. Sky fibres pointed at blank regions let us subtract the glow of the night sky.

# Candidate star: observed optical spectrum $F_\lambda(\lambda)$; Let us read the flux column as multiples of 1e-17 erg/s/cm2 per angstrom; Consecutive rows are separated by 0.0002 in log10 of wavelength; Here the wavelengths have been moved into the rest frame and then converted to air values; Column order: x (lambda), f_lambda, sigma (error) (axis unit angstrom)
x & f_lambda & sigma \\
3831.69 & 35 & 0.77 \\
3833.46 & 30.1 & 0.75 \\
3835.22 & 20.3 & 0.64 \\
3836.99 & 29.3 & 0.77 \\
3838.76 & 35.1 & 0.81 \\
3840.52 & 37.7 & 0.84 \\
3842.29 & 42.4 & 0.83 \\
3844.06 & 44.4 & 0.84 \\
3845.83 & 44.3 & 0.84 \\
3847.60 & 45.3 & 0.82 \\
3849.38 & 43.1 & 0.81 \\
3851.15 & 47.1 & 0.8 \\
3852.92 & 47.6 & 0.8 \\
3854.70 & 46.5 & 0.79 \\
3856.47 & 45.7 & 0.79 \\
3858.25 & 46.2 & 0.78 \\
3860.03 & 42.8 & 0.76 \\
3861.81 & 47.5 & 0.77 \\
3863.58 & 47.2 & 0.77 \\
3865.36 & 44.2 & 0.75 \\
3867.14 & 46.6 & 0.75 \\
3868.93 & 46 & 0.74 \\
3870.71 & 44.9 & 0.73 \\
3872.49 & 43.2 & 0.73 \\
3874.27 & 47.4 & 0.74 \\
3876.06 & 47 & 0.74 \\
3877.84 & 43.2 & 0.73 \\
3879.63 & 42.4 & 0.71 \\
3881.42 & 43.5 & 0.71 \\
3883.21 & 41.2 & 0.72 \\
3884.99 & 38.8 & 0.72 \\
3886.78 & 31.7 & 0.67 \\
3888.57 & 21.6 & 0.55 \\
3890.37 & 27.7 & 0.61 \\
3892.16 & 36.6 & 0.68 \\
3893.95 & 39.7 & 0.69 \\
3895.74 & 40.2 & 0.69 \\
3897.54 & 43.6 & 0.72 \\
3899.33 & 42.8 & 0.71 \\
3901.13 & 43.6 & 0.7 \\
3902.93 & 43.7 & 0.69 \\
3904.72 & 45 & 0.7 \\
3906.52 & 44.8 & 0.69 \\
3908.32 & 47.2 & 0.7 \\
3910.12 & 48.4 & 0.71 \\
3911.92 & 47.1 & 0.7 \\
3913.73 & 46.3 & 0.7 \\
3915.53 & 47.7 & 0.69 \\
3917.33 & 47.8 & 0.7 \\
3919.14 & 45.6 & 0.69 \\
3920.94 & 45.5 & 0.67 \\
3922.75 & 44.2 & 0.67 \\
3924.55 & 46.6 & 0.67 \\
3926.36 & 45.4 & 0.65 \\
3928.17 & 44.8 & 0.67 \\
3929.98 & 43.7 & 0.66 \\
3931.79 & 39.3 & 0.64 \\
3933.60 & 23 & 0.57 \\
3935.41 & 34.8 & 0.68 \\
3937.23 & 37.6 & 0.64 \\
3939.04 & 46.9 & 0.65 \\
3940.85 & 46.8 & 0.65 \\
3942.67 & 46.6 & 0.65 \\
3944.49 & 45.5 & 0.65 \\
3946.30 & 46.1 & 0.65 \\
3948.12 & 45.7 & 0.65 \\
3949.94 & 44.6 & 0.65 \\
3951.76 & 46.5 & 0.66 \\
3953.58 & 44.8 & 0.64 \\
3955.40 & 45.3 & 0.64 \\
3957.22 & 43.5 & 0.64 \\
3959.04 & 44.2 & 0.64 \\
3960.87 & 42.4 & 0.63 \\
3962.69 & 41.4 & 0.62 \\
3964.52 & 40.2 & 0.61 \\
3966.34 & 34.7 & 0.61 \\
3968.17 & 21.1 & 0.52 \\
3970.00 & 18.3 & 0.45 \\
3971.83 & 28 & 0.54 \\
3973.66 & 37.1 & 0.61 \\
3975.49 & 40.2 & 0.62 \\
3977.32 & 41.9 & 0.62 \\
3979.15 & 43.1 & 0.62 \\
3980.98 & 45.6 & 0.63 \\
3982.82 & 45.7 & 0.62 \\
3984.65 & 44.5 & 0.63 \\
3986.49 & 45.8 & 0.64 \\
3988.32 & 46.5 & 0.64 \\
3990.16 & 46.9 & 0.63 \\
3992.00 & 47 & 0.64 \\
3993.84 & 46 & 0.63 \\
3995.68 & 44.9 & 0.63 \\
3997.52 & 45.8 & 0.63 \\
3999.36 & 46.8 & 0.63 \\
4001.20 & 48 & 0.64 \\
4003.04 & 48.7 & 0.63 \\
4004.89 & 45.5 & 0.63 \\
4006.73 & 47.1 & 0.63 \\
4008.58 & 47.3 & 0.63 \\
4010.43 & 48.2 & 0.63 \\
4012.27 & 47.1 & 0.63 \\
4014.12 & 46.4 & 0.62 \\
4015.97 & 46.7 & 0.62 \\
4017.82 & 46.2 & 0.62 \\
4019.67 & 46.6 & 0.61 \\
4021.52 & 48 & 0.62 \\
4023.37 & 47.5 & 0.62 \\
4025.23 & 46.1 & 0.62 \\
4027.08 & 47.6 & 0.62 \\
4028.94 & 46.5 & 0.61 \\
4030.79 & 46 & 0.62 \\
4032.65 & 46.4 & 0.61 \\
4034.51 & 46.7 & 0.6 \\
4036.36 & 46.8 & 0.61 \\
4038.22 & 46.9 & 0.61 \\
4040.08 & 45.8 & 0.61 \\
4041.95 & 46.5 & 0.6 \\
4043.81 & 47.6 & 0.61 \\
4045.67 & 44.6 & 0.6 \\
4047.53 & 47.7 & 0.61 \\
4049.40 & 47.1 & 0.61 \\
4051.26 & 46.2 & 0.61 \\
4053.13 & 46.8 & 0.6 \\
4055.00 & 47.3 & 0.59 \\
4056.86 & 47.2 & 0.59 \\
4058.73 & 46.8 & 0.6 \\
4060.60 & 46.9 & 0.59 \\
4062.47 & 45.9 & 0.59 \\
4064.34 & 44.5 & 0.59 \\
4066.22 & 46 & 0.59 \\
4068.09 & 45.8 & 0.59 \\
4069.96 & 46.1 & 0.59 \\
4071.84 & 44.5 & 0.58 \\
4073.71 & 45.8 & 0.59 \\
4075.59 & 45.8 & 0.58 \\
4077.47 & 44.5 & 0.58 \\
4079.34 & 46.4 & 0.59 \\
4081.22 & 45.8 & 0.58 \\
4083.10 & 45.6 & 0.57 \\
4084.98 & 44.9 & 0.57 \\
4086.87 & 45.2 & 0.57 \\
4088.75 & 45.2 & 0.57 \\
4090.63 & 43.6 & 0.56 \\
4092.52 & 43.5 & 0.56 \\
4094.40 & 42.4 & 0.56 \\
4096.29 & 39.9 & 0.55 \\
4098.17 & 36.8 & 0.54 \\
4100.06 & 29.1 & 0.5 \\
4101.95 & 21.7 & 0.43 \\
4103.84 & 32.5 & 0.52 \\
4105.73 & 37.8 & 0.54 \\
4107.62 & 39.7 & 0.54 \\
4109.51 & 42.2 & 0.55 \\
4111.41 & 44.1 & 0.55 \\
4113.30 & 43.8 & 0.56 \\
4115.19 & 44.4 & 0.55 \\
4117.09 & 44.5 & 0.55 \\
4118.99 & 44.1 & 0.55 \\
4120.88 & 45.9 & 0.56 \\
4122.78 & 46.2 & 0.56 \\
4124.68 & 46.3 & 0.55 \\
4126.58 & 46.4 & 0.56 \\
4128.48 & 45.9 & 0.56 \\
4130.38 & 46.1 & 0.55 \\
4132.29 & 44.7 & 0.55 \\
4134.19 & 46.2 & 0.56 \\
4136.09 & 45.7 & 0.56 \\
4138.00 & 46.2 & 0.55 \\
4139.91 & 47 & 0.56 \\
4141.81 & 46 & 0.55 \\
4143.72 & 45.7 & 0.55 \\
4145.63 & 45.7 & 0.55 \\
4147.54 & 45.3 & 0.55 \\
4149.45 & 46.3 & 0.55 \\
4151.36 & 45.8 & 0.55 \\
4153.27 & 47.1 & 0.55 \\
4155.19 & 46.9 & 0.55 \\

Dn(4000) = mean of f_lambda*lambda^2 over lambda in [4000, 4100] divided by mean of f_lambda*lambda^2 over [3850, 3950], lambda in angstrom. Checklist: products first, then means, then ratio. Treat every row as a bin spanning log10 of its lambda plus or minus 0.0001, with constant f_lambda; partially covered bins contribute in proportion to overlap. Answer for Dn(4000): 1.14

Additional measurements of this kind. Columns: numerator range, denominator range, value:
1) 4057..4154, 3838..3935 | 1.14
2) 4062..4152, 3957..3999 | 1.14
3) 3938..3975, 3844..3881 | 0.94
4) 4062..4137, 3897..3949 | 1.07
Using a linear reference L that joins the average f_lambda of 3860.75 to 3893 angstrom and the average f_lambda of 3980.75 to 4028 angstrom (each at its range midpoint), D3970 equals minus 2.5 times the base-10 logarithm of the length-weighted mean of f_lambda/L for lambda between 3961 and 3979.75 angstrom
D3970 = 0.28 mag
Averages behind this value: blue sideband 41.2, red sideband 46.6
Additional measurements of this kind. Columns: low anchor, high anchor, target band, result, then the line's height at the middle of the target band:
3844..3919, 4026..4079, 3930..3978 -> 0.13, 44.6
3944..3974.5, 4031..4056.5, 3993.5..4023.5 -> -0.08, 43.6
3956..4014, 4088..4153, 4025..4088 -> -0.09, 42.7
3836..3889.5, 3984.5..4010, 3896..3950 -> 0.01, 44.3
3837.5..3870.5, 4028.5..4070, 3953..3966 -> 0.07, 45.4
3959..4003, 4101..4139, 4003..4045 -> -0.13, 41.7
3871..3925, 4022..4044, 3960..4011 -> 0.08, 45.2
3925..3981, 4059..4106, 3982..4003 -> -0.13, 40.9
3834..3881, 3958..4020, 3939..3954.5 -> -0.07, 42.8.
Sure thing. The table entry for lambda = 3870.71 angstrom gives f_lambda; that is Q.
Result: 44.9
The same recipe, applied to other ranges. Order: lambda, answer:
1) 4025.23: 46.1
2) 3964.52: 40.2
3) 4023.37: 47.5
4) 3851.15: 47.1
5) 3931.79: 39.3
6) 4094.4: 42.4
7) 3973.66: 37.1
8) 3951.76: 46.5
